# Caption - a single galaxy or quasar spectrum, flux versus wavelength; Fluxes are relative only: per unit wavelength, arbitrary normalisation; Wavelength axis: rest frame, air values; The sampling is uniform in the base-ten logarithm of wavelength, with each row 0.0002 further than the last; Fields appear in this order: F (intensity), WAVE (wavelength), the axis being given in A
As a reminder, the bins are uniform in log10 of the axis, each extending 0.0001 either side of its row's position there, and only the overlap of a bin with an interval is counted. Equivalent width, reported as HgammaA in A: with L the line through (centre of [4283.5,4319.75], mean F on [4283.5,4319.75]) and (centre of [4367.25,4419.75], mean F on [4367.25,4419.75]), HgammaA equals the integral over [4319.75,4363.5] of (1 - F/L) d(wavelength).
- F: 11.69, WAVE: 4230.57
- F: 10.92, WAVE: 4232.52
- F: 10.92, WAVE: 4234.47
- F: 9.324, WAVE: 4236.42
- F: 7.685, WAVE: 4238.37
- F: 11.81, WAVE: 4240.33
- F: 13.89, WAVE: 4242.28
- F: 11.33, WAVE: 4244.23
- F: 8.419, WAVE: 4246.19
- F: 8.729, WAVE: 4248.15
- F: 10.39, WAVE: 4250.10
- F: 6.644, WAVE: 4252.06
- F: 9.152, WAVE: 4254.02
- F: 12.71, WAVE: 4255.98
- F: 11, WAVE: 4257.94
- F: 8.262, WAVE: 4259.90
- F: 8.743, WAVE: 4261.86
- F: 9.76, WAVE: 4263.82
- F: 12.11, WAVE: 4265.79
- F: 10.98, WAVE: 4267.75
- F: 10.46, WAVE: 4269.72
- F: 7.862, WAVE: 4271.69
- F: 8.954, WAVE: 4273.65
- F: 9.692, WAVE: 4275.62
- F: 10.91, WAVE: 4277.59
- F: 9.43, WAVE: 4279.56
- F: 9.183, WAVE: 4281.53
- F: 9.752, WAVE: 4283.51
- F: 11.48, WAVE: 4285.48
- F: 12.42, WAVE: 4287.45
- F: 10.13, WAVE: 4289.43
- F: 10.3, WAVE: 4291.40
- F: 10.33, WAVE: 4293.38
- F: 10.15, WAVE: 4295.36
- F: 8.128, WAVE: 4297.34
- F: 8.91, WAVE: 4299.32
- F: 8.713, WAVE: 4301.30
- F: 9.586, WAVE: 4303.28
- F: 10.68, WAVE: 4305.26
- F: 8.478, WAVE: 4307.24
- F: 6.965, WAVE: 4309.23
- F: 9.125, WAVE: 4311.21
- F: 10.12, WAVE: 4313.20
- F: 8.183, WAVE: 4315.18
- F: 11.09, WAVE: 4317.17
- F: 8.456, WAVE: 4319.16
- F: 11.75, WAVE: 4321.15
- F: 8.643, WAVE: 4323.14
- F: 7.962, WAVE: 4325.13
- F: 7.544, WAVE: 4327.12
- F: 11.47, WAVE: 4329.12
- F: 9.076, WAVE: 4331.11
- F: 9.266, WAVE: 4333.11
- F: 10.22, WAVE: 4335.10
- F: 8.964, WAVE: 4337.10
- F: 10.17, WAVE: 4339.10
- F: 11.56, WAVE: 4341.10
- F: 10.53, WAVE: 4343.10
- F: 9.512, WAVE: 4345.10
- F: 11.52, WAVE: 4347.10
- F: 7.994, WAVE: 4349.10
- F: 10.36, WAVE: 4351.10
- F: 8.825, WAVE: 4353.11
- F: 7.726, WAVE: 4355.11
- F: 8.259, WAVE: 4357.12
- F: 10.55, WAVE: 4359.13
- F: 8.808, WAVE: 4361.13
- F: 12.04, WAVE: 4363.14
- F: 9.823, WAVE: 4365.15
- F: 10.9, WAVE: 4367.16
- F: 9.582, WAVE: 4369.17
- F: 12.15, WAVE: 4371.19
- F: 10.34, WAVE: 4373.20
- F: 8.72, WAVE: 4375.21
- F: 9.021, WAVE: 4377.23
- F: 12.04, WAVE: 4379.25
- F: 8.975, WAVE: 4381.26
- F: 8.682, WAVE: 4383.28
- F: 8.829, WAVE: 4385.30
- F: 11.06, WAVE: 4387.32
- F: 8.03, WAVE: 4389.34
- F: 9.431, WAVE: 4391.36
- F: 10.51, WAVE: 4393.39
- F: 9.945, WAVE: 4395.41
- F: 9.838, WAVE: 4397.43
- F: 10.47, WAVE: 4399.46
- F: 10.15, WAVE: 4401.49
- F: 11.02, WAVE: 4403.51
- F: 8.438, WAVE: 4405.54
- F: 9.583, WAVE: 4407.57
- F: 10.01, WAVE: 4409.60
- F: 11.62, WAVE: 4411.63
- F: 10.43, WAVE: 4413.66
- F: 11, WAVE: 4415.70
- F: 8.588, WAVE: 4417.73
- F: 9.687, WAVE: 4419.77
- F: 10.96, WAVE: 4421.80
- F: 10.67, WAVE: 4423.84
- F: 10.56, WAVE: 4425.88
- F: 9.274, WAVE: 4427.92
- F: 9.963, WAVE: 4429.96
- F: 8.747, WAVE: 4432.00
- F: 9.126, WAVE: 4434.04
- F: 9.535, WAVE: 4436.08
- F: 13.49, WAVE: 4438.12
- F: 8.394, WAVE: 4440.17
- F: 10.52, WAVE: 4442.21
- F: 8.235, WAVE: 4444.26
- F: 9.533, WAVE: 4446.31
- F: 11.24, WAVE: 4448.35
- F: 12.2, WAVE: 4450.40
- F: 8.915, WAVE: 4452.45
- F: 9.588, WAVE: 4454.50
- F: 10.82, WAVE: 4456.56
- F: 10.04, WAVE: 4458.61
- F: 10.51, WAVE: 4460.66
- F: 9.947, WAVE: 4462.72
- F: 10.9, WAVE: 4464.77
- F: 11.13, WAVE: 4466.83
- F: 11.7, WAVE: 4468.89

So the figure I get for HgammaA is 0.7 A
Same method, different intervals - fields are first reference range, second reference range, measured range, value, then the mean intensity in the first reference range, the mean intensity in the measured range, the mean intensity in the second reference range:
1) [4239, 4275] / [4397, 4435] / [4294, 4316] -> 2.2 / 10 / 9.03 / 10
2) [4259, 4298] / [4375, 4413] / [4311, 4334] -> 1.2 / 9.97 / 9.4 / 9.84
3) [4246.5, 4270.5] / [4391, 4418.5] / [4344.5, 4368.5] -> 0.8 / 9.87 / 9.7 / 10.1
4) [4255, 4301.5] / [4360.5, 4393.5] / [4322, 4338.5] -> 1.3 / 10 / 9.19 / 9.93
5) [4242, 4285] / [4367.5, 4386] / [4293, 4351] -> 2.2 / 9.88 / 9.49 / 9.87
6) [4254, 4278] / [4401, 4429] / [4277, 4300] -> 0.0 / 10.1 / 10.1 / 10.1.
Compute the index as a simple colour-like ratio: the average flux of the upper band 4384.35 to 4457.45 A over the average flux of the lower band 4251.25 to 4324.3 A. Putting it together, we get 1.03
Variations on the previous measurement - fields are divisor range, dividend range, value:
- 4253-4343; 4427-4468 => 1.04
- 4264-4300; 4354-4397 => 0.97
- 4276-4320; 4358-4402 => 1.03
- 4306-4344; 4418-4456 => 1.06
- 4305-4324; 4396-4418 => 1.09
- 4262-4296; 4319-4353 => 0.95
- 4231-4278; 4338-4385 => 0.99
